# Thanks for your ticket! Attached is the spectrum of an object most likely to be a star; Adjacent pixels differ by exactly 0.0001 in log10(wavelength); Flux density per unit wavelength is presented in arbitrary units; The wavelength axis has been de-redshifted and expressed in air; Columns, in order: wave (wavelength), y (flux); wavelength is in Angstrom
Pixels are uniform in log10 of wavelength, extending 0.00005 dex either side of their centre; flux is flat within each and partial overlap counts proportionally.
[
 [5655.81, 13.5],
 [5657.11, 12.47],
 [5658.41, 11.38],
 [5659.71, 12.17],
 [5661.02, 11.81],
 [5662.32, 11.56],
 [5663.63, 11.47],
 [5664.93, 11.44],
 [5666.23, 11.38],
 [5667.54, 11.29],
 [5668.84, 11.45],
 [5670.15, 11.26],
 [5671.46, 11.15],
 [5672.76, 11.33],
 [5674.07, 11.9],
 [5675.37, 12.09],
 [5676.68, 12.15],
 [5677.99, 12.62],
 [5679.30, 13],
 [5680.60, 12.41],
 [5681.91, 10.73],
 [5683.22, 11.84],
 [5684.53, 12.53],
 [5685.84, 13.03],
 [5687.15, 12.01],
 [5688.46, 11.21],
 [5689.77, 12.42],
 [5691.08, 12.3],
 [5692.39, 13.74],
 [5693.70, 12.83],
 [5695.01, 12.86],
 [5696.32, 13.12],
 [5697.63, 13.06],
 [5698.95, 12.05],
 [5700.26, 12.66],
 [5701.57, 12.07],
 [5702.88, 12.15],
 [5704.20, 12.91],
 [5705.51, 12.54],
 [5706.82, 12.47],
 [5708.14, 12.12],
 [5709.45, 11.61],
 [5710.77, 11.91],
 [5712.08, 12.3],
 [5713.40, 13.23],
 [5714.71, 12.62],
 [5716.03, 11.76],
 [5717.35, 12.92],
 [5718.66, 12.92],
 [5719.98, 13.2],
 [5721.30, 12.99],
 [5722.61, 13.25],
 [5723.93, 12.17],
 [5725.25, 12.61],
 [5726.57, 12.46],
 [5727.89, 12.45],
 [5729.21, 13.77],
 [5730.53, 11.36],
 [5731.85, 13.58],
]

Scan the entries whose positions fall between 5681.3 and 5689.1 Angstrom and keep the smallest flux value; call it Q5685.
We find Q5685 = 10.73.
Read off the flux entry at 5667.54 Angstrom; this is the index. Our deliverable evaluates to 11.29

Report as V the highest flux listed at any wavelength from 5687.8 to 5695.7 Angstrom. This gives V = 13.74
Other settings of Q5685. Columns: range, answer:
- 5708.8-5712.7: 11.61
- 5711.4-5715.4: 12.3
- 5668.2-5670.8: 11.26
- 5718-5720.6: 12.92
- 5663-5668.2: 11.29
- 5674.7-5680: 12.09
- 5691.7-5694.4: 12.83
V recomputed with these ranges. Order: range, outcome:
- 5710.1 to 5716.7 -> 13.23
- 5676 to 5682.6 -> 13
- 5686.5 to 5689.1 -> 12.01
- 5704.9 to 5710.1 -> 12.54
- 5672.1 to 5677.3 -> 12.15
